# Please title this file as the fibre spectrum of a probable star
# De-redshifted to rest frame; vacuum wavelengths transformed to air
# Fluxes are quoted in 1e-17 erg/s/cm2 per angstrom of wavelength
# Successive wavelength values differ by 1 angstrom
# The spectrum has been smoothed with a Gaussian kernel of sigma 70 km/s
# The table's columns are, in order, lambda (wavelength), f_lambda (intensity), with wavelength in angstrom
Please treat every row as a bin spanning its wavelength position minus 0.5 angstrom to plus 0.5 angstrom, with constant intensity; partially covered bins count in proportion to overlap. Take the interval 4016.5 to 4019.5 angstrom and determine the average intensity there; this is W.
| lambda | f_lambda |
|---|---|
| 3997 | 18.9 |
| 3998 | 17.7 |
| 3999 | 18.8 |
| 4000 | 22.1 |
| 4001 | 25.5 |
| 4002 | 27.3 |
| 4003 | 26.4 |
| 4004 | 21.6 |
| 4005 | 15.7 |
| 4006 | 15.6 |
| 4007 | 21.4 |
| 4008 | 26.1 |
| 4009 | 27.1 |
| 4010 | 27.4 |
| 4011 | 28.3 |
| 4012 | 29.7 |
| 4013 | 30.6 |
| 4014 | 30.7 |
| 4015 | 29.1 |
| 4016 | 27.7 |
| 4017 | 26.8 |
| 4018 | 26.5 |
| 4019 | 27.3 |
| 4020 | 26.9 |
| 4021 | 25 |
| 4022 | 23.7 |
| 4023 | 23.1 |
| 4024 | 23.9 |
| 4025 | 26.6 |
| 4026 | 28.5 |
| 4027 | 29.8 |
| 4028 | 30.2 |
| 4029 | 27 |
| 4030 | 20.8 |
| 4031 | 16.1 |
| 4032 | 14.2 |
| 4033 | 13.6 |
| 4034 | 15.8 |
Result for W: 26.9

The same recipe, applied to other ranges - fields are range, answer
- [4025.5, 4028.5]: 29.5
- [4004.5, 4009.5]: 21.2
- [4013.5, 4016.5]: 29.2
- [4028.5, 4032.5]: 19.5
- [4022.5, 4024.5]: 23.5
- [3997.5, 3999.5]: 18.2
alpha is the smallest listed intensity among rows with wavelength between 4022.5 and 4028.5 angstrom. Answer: 23.1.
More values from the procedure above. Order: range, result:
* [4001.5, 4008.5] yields 15.6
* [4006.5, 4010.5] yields 21.4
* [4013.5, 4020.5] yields 26.5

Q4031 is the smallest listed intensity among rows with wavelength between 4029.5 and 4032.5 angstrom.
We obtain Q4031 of 14.2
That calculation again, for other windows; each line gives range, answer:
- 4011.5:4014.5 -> 29.7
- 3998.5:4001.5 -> 18.8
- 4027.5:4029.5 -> 27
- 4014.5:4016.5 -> 27.7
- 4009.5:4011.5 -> 27.4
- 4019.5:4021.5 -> 25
